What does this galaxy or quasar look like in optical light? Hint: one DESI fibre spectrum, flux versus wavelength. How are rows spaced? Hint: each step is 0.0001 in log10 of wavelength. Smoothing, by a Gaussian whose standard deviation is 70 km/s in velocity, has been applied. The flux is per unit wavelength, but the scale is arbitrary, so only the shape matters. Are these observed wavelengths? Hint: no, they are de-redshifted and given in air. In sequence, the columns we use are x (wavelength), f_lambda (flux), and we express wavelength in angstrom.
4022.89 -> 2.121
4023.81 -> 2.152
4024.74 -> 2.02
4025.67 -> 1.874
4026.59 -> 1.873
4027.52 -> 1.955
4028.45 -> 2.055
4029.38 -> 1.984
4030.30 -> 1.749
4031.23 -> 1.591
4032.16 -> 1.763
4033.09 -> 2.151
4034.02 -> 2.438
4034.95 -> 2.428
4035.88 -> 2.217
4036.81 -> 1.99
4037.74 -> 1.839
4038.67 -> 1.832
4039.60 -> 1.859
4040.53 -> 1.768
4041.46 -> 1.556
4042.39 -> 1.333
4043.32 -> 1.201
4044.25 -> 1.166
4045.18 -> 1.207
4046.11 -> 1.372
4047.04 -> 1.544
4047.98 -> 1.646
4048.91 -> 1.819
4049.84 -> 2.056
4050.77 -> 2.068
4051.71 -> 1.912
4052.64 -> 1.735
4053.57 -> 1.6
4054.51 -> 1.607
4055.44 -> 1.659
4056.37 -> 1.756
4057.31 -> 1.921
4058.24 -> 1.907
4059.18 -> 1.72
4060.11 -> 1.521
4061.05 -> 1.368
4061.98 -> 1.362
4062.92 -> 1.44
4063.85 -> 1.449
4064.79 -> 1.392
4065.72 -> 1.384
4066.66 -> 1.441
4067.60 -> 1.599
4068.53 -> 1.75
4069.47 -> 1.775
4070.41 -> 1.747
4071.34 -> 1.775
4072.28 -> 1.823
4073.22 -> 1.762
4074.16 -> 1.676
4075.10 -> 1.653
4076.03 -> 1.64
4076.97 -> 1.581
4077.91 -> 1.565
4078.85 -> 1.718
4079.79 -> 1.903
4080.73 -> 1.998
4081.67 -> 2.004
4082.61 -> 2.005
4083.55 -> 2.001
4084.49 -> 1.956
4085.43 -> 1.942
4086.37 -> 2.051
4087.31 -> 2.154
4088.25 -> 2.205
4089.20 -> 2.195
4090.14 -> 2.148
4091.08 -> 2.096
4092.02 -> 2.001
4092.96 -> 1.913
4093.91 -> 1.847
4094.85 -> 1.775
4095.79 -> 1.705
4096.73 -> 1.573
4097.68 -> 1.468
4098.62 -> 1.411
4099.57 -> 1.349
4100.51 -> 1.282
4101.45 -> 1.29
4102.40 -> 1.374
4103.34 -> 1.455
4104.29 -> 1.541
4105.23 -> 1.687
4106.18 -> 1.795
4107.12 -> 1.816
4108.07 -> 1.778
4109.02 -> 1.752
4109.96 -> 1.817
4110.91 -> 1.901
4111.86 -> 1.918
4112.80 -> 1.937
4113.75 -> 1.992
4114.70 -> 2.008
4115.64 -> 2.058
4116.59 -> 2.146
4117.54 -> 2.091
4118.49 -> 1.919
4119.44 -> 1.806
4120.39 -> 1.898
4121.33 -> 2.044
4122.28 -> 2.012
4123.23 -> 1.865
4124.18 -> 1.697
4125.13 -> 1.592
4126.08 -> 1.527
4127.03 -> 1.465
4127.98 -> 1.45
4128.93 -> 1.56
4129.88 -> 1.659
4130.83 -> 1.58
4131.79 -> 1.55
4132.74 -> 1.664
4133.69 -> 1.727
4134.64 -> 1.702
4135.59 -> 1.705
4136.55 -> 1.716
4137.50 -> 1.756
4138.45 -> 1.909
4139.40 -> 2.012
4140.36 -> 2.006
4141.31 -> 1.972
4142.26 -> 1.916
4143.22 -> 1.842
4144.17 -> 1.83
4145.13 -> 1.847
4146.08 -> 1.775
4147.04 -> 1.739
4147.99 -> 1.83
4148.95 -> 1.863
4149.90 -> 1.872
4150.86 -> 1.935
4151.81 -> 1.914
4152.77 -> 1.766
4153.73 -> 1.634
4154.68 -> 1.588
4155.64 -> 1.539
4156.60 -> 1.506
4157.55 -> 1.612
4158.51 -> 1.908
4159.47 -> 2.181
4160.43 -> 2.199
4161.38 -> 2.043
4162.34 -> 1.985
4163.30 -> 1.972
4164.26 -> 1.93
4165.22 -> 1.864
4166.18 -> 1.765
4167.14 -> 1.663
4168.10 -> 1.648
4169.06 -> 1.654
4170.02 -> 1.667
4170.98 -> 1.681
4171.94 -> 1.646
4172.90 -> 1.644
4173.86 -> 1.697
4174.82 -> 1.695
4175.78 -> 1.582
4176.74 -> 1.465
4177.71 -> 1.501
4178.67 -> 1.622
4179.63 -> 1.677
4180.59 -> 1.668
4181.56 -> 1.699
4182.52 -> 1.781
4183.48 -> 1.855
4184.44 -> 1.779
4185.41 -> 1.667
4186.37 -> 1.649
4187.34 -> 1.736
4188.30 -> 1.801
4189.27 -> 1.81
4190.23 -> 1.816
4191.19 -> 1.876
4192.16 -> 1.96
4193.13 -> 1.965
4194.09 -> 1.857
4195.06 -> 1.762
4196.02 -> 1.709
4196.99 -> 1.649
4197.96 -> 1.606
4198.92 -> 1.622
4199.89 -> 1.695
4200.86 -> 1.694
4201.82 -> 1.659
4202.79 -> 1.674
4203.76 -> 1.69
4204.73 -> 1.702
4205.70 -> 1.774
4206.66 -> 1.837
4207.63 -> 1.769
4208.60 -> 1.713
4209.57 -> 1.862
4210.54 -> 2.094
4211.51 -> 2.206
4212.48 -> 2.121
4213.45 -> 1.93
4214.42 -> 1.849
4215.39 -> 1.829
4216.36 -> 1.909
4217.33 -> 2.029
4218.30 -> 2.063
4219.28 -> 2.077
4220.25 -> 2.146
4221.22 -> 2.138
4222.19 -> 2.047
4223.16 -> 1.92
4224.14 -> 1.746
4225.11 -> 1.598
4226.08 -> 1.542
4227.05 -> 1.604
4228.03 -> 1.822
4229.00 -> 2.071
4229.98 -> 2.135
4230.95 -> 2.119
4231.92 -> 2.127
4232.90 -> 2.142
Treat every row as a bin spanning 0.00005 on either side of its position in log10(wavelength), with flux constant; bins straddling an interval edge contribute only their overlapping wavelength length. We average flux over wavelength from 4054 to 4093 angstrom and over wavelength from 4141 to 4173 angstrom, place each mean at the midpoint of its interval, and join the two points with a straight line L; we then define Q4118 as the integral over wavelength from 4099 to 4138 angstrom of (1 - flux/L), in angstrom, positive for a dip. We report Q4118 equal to 1.4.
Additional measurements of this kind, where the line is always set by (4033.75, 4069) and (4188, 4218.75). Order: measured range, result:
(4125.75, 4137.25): 0.9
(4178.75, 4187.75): 0.4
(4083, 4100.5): -1.5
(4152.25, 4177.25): 0.5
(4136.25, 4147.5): -0.6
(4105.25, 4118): -1.3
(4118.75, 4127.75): -0.1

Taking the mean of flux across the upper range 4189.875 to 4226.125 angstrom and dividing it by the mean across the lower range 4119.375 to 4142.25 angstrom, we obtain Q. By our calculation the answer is 1.06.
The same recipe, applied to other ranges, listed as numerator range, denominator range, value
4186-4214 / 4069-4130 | 1.00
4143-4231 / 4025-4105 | 1.03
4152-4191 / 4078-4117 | 0.95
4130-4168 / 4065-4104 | 1.03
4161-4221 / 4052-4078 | 1.10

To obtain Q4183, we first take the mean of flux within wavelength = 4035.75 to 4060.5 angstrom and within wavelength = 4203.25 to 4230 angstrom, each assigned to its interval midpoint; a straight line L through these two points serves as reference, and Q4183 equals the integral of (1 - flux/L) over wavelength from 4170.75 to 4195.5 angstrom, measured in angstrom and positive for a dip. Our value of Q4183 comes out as 1.7 angstrom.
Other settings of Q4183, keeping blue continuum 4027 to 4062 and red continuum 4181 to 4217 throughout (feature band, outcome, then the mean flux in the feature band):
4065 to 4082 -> 0.6 angstrom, 1.7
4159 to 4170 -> -0.6 angstrom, 1.89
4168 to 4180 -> 1.1 angstrom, 1.63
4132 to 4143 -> -0.2 angstrom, 1.82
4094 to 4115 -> 1.3 angstrom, 1.67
